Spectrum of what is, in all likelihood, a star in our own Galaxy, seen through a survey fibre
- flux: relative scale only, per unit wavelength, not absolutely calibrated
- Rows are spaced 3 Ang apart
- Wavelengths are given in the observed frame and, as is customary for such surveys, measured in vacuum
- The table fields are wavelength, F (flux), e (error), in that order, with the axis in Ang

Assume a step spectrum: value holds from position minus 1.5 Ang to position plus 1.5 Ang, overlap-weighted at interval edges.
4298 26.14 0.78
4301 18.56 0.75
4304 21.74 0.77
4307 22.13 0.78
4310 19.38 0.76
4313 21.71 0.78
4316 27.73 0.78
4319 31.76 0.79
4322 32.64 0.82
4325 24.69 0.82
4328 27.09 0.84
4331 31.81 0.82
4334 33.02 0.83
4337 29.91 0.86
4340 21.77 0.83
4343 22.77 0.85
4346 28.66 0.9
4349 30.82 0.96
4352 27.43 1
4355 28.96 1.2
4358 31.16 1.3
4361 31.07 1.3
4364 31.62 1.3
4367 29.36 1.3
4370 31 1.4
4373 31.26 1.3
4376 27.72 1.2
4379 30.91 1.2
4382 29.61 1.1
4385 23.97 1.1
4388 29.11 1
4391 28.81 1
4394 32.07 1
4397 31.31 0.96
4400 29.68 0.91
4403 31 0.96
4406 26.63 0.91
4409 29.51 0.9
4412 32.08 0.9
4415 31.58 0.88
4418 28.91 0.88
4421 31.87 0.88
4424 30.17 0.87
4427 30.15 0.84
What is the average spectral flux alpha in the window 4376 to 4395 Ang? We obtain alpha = 28.9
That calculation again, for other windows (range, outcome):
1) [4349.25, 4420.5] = 29.8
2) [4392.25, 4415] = 30.4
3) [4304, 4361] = 27.4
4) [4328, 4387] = 29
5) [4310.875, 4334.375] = 28.4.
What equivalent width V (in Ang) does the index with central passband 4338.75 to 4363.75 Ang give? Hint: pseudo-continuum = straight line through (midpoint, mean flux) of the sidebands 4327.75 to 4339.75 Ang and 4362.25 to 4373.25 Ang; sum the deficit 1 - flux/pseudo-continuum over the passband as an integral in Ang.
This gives 1.9 Ang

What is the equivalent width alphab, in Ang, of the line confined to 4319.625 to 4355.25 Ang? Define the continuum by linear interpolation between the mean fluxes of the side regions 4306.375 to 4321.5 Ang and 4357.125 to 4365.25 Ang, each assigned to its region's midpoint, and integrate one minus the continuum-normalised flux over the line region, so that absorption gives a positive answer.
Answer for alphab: -0.3 Ang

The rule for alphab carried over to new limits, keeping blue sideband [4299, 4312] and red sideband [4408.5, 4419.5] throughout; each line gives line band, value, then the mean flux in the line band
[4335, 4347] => -1.01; 26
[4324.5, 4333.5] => -2.32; 28.8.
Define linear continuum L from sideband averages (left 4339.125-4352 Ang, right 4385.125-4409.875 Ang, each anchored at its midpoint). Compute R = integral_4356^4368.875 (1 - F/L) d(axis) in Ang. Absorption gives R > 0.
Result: -1.58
